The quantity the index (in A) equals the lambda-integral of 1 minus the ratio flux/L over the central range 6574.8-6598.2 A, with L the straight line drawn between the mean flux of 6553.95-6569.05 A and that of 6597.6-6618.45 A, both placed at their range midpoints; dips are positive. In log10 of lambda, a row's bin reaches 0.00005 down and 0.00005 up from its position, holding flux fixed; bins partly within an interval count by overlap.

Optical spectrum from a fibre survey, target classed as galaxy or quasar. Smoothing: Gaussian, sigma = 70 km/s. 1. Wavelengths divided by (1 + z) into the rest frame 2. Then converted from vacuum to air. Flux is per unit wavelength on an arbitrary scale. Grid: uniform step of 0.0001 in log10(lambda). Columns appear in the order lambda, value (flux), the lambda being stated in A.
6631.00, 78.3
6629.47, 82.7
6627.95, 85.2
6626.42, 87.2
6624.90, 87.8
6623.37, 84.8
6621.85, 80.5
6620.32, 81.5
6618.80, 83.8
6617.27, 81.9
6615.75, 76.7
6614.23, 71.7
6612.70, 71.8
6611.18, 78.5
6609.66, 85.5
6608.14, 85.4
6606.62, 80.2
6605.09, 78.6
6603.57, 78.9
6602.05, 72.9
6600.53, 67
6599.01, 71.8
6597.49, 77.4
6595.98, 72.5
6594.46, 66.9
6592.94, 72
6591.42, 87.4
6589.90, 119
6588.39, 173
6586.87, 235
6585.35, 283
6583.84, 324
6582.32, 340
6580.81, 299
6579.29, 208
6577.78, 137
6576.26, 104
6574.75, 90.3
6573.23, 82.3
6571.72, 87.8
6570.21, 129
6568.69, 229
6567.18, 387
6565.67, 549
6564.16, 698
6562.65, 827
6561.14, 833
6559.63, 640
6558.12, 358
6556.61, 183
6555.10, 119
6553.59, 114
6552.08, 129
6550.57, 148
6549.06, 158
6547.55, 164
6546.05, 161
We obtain 8.6 A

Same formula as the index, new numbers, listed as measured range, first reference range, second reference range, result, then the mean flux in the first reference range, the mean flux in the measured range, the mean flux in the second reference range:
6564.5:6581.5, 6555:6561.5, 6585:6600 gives 4.7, 433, 221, 121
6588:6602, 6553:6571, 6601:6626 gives 8.1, 424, 86.7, 80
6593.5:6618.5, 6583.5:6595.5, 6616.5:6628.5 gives 9.1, 162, 76.2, 84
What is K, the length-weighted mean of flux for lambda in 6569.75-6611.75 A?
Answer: 132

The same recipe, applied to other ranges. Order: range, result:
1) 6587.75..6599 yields 93.1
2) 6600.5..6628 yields 80.2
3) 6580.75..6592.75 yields 221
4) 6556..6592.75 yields 305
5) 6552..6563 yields 401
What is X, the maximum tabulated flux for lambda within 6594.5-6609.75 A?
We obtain 85.5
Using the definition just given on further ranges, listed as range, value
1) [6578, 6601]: 340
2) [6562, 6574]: 827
